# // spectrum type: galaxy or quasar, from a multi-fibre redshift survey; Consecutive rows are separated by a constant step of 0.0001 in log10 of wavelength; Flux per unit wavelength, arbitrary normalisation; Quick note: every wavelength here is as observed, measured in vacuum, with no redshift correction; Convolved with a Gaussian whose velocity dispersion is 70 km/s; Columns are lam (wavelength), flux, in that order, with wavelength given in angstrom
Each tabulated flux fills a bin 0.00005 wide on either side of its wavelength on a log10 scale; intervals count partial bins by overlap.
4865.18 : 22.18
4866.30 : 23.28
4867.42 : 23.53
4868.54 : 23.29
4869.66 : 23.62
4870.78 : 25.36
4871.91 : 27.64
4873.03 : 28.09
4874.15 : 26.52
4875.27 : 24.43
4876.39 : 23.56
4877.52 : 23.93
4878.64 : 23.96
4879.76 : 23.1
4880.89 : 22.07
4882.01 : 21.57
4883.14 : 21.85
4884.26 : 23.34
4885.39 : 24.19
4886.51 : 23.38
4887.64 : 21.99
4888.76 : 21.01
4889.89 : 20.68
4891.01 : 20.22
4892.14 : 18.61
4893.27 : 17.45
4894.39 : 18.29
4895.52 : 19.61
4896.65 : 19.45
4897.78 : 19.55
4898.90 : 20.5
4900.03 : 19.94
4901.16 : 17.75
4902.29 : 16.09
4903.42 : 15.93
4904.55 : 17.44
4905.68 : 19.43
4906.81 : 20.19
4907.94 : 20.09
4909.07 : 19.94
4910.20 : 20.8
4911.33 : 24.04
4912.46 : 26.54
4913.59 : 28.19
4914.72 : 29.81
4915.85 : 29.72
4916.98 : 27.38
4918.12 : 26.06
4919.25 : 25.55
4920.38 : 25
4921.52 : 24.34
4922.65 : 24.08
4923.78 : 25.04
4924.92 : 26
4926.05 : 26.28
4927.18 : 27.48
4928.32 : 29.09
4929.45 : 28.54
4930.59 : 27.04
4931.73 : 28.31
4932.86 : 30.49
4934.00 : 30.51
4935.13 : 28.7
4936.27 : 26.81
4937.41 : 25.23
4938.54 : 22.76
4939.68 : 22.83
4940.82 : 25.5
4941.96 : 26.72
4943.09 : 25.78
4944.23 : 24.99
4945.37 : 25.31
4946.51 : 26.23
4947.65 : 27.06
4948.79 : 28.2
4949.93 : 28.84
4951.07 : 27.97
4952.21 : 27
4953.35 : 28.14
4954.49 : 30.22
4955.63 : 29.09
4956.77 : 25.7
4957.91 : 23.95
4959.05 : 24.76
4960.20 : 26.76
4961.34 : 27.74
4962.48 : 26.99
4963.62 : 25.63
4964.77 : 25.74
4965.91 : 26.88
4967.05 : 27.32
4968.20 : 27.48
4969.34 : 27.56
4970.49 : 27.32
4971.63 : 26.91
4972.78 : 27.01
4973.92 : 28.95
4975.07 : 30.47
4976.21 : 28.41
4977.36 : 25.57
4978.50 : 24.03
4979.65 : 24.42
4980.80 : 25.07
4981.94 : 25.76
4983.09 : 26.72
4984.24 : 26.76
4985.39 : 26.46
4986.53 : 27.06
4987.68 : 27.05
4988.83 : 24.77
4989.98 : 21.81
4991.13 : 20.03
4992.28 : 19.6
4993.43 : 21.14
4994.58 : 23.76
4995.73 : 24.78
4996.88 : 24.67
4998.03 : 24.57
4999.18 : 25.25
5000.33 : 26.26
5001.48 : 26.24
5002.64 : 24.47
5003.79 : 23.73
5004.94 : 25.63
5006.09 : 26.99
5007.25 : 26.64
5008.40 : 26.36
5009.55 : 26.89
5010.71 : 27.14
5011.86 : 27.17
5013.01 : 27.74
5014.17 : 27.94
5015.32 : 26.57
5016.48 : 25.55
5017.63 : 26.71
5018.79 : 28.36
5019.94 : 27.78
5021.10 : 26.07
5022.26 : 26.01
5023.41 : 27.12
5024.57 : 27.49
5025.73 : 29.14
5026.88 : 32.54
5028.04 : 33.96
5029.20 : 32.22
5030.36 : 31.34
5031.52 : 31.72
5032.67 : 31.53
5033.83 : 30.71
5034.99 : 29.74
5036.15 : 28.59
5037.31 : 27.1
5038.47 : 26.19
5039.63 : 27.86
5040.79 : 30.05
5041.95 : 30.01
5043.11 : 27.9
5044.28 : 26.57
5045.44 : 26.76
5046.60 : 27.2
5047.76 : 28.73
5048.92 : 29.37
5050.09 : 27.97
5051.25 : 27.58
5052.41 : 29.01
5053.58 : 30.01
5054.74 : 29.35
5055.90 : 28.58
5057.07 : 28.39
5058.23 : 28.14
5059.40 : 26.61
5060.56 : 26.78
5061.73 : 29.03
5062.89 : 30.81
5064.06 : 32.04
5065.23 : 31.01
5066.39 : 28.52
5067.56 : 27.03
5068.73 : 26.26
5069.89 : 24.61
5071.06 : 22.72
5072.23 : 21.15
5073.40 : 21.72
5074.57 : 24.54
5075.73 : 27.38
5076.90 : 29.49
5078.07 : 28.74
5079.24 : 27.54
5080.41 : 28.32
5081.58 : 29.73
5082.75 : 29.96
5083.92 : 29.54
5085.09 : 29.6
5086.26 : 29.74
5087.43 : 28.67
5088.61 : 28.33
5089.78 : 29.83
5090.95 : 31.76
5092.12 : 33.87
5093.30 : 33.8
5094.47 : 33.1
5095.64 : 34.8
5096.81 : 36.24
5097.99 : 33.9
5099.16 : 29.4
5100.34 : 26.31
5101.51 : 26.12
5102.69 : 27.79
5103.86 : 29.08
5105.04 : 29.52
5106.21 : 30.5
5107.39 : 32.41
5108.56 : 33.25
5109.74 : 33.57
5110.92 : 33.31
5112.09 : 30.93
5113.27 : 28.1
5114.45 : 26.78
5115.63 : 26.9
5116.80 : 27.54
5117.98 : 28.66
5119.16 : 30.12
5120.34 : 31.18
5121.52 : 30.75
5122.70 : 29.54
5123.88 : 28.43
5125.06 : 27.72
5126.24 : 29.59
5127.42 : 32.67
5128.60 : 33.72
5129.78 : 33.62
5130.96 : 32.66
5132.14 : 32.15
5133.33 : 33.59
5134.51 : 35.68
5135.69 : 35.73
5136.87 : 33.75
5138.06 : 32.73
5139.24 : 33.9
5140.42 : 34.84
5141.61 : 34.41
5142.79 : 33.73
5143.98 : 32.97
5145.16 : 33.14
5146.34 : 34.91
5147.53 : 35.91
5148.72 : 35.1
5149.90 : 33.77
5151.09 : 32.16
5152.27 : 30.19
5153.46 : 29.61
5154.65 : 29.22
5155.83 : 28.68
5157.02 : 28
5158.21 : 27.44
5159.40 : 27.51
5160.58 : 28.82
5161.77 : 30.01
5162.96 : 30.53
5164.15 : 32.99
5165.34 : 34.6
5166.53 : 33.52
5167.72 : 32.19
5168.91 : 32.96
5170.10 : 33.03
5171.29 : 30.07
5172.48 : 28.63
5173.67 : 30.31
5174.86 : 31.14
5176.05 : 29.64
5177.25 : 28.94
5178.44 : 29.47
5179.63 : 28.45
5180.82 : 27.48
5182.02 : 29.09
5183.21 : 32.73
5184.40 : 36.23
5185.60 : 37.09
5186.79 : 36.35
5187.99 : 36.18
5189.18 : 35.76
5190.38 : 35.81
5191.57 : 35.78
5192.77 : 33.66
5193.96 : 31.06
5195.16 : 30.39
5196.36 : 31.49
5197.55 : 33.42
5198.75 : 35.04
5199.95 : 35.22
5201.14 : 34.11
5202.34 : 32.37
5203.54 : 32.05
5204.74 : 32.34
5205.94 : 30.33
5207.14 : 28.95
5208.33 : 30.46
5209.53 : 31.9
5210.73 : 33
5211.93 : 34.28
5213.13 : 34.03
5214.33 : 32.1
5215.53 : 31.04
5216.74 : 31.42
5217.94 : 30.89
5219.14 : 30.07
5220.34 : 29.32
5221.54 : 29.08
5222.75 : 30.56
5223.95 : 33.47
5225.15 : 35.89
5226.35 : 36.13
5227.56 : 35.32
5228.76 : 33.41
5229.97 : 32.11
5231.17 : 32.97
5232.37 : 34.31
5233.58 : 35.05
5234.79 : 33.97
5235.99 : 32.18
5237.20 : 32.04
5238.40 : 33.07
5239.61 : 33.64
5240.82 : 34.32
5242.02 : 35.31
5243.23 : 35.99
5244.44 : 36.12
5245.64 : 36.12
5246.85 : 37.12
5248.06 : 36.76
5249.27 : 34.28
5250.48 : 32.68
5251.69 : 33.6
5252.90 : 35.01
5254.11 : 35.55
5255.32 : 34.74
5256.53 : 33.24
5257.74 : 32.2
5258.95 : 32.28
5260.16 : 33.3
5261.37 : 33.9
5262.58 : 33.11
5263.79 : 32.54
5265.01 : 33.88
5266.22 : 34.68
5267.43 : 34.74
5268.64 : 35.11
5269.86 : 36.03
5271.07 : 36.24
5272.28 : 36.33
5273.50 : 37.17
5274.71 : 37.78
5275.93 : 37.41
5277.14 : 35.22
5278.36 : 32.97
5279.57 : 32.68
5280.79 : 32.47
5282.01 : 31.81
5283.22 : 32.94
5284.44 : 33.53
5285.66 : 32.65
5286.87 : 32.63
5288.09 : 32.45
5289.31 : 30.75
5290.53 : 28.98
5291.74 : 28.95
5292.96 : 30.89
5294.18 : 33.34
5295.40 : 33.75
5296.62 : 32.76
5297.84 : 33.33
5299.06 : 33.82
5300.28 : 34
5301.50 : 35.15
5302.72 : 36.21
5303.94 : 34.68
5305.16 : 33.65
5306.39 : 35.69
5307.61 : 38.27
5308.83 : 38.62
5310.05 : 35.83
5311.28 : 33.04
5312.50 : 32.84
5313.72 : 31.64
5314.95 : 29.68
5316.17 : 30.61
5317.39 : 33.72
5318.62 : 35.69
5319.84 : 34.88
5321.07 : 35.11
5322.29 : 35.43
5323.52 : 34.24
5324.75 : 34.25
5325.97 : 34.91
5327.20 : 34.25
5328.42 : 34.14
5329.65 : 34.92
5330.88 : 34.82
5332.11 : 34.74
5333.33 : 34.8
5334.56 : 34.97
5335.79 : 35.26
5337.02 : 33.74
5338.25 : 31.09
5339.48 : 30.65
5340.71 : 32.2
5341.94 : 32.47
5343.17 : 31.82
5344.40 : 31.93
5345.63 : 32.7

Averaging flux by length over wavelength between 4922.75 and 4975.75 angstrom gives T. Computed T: 27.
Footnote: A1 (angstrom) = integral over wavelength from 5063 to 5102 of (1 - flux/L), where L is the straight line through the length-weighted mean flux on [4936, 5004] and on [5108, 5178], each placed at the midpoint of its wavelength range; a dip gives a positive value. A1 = 0.7 angstrom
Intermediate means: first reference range 25.9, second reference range 31.4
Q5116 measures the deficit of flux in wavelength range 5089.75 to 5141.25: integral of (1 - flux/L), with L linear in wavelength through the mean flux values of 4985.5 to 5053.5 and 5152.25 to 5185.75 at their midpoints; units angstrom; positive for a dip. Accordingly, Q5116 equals -3.6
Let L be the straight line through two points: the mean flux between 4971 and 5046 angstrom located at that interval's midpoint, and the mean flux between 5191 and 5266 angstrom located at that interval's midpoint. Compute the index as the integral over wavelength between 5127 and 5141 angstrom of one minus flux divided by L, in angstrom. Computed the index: -1.5 angstrom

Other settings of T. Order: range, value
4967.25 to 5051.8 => 27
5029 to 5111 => 29.1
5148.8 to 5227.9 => 31.9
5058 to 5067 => 29.1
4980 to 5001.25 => 24.6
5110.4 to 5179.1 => 31.3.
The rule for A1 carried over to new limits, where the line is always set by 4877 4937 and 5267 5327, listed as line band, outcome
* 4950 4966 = -1.4 angstrom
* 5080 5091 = -0.5 angstrom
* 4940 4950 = -0.8 angstrom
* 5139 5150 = -1.7 angstrom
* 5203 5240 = -0.6 angstrom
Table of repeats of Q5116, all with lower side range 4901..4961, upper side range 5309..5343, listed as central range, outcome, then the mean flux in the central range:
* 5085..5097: -1.2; 31.7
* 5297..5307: -0.4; 34.5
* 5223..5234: -0.9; 34.2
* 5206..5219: -0.1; 31.7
